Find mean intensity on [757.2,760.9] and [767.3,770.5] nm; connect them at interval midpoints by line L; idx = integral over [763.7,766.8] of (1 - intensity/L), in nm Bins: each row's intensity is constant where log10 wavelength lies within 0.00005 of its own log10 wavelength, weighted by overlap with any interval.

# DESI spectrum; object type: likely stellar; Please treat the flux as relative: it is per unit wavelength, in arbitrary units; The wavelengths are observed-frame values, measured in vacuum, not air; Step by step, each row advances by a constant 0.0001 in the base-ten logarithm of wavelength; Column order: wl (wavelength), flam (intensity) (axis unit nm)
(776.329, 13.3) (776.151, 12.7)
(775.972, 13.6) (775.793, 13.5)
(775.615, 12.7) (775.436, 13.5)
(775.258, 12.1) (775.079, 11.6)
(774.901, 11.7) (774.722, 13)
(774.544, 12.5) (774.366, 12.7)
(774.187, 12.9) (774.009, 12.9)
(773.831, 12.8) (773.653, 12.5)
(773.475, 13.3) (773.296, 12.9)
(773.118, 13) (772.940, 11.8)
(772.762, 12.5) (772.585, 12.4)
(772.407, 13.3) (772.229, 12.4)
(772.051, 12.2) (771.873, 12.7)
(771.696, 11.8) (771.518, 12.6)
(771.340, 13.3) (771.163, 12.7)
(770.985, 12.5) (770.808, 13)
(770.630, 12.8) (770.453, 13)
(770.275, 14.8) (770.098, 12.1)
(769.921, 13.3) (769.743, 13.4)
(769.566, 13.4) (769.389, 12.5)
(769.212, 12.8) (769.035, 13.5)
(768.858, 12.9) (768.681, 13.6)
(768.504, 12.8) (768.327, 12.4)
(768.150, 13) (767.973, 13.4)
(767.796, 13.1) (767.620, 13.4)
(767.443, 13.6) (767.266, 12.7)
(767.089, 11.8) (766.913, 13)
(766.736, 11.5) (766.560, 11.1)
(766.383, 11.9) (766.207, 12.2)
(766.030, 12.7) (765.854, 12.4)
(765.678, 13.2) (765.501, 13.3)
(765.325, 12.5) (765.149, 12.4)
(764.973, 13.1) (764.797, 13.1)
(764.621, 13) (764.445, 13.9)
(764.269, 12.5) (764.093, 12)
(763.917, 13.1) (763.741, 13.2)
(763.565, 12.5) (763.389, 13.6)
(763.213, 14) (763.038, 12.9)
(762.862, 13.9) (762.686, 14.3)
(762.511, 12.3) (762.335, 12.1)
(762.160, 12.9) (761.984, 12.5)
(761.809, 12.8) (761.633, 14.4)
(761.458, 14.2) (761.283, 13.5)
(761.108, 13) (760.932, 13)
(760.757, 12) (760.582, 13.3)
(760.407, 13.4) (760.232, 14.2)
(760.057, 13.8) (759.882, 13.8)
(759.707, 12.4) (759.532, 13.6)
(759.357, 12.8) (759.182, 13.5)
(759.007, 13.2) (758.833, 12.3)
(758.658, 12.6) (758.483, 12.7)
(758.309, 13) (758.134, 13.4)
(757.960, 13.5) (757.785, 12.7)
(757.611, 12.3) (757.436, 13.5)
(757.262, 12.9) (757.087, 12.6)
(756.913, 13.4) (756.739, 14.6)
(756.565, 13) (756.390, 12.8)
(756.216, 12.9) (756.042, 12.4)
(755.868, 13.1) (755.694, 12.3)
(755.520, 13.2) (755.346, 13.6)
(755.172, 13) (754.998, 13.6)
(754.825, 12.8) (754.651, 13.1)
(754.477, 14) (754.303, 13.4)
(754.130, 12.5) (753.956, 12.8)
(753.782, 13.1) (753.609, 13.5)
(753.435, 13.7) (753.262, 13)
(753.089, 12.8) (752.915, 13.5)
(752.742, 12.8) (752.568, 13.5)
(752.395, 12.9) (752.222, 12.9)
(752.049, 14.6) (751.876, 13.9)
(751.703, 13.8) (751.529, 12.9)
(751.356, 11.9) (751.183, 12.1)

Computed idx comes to 0.122 nm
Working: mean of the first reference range 13.1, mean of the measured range 12.6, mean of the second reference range 13.2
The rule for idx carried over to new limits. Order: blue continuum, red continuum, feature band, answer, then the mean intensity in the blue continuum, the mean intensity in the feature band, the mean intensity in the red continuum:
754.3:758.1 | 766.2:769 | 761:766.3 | -0.09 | 13.1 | 13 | 12.7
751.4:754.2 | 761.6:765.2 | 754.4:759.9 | 0.04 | 13.2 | 13.1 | 13.1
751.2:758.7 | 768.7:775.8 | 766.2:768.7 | 0.05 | 13.1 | 12.6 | 12.8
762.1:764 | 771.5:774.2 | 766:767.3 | 0.09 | 13.2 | 12.1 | 12.6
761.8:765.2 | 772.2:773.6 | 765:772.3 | 0.04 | 13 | 12.8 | 12.7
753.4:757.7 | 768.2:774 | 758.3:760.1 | 0.00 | 13.1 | 13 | 12.8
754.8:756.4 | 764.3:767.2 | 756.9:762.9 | -0.15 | 13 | 13.1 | 12.6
